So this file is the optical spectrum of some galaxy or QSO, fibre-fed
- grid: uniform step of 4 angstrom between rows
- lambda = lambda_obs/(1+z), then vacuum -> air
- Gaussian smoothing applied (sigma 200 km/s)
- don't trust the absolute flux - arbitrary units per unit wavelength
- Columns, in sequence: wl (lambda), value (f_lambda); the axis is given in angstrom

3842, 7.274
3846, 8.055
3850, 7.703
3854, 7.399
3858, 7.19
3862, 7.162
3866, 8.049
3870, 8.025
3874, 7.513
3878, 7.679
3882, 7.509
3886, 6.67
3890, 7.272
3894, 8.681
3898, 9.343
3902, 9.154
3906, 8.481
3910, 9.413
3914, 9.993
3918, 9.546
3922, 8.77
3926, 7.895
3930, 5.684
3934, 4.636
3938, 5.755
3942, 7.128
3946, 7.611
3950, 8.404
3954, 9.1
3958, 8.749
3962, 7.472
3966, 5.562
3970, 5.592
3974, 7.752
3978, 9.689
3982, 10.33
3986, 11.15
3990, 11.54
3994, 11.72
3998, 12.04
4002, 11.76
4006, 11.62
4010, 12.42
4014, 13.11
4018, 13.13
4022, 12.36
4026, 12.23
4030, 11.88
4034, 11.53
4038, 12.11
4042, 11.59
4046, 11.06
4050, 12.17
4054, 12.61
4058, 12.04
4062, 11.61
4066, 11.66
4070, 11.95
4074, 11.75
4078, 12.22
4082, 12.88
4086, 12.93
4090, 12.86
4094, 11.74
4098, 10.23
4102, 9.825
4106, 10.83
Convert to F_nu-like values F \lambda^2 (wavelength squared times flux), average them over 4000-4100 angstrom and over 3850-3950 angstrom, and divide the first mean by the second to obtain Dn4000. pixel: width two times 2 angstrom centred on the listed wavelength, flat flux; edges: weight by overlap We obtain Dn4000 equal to 1.7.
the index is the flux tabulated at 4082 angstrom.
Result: 12.88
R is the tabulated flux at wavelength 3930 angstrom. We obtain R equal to 5.684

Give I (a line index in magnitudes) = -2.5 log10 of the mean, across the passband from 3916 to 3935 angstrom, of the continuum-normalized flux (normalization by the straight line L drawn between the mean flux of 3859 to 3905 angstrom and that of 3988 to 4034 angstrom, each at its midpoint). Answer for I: 0.240 mag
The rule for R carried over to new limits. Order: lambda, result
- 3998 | 12.04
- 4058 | 12.04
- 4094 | 11.74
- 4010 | 12.42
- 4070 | 11.95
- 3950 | 8.404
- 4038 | 12.11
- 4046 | 11.06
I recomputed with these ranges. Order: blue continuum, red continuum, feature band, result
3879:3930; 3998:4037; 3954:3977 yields 0.386 mag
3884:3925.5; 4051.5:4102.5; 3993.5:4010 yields -0.131 mag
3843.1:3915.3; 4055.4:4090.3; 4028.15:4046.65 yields -0.023 mag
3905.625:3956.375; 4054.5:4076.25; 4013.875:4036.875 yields -0.156 mag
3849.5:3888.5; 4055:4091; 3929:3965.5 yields 0.288 mag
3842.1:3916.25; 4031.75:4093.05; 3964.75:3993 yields 0.145 mag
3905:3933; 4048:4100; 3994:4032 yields -0.156 mag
